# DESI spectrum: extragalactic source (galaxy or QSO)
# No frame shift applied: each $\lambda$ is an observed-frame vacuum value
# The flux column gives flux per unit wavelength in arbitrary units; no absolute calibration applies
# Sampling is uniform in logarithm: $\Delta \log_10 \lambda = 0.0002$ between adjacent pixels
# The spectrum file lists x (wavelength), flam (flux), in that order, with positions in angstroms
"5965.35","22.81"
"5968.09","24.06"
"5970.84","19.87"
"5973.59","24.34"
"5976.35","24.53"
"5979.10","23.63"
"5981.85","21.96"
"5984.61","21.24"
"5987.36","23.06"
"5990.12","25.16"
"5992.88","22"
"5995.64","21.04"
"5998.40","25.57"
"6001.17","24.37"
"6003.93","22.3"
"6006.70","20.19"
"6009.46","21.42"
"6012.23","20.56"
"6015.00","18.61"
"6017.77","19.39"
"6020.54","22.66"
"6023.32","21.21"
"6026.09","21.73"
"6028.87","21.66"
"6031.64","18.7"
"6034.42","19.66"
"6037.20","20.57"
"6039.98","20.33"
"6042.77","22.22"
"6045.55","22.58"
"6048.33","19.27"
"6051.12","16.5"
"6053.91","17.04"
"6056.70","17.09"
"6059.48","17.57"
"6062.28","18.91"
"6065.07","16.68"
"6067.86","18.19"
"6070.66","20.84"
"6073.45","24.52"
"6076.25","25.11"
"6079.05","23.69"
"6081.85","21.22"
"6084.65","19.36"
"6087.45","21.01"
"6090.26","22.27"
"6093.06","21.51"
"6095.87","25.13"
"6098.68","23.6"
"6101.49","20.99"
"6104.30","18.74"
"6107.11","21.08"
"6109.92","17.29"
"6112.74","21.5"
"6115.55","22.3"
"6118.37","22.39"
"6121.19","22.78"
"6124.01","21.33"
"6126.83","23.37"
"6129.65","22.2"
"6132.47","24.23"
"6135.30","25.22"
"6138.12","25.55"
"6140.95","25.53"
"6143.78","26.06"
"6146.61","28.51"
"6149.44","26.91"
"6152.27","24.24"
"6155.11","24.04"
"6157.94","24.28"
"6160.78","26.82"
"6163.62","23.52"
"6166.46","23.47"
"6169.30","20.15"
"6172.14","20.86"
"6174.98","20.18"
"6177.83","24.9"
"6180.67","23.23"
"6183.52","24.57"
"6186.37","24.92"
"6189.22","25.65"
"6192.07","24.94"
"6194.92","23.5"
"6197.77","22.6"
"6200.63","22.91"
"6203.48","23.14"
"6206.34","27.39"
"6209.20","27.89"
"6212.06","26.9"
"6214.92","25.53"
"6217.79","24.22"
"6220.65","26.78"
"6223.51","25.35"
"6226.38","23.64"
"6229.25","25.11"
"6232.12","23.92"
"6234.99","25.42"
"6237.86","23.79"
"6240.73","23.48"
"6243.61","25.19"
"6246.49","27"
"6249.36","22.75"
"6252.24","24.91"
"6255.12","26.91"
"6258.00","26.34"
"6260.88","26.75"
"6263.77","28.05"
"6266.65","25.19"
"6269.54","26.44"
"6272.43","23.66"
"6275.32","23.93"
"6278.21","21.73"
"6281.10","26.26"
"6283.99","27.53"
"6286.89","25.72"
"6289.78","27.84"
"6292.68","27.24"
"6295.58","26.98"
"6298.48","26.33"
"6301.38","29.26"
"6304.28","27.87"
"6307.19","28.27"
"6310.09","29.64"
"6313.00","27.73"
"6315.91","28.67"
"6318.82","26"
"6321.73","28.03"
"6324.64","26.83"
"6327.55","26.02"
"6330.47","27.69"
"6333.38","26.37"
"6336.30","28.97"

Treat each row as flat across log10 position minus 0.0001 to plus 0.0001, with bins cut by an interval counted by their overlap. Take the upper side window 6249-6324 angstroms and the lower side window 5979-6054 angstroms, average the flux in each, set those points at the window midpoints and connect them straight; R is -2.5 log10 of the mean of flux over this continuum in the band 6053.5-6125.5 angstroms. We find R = 0.09 mag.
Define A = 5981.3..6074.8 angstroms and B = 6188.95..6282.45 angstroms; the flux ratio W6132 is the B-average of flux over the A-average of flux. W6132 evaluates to 1.2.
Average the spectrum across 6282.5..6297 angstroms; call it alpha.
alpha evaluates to 27.1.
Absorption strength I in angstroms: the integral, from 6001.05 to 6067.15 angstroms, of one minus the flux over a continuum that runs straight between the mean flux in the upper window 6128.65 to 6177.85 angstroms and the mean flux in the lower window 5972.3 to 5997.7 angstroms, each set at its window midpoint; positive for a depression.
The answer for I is 9.76 angstroms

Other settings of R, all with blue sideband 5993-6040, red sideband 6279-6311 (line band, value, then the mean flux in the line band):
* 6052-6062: 0.26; 17.4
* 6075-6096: 0.03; 22.2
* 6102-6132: 0.10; 21.4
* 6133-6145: -0.07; 25.5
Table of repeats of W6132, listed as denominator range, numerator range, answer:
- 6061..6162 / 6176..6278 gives 1.10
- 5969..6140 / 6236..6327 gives 1.23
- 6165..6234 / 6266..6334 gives 1.10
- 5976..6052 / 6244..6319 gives 1.23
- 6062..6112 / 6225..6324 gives 1.23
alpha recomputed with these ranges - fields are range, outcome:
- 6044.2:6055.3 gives 18.8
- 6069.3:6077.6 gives 23.5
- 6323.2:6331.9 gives 26.8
